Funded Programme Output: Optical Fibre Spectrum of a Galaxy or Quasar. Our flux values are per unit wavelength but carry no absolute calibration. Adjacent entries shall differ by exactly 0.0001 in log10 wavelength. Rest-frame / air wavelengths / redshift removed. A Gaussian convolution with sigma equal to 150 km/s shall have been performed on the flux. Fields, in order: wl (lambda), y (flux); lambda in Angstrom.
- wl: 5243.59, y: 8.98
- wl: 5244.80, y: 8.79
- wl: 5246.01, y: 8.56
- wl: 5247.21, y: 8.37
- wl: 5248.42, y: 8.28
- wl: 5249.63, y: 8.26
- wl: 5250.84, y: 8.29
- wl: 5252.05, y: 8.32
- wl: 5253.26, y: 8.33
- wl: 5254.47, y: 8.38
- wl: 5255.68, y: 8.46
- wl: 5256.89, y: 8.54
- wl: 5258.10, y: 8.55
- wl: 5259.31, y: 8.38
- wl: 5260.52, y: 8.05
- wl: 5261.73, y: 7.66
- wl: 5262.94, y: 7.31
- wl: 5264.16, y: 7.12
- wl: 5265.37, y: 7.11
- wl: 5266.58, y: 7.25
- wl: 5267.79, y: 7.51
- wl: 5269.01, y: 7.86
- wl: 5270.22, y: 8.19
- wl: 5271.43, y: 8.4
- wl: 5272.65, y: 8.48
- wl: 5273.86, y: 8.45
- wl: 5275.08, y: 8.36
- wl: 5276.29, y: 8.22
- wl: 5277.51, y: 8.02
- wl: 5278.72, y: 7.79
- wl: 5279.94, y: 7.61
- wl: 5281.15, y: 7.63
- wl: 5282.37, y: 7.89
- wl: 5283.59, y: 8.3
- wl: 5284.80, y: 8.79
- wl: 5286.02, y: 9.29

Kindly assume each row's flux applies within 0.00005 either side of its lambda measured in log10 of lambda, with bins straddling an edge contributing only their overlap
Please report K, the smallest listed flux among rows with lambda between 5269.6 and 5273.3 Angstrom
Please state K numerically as 8.19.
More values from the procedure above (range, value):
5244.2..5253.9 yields 8.26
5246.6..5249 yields 8.28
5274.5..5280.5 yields 7.61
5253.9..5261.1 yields 8.05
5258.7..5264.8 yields 7.12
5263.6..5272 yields 7.11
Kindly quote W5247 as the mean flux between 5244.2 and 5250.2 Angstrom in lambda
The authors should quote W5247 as 8.46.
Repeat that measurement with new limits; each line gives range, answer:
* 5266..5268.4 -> 7.38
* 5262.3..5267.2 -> 7.2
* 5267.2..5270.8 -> 7.84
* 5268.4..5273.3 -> 8.24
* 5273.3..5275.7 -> 8.4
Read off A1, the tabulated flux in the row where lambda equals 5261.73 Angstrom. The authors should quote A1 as 7.66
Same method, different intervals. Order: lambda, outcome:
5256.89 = 8.54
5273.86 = 8.45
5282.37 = 7.89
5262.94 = 7.31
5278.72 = 7.79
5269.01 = 7.86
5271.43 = 8.4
